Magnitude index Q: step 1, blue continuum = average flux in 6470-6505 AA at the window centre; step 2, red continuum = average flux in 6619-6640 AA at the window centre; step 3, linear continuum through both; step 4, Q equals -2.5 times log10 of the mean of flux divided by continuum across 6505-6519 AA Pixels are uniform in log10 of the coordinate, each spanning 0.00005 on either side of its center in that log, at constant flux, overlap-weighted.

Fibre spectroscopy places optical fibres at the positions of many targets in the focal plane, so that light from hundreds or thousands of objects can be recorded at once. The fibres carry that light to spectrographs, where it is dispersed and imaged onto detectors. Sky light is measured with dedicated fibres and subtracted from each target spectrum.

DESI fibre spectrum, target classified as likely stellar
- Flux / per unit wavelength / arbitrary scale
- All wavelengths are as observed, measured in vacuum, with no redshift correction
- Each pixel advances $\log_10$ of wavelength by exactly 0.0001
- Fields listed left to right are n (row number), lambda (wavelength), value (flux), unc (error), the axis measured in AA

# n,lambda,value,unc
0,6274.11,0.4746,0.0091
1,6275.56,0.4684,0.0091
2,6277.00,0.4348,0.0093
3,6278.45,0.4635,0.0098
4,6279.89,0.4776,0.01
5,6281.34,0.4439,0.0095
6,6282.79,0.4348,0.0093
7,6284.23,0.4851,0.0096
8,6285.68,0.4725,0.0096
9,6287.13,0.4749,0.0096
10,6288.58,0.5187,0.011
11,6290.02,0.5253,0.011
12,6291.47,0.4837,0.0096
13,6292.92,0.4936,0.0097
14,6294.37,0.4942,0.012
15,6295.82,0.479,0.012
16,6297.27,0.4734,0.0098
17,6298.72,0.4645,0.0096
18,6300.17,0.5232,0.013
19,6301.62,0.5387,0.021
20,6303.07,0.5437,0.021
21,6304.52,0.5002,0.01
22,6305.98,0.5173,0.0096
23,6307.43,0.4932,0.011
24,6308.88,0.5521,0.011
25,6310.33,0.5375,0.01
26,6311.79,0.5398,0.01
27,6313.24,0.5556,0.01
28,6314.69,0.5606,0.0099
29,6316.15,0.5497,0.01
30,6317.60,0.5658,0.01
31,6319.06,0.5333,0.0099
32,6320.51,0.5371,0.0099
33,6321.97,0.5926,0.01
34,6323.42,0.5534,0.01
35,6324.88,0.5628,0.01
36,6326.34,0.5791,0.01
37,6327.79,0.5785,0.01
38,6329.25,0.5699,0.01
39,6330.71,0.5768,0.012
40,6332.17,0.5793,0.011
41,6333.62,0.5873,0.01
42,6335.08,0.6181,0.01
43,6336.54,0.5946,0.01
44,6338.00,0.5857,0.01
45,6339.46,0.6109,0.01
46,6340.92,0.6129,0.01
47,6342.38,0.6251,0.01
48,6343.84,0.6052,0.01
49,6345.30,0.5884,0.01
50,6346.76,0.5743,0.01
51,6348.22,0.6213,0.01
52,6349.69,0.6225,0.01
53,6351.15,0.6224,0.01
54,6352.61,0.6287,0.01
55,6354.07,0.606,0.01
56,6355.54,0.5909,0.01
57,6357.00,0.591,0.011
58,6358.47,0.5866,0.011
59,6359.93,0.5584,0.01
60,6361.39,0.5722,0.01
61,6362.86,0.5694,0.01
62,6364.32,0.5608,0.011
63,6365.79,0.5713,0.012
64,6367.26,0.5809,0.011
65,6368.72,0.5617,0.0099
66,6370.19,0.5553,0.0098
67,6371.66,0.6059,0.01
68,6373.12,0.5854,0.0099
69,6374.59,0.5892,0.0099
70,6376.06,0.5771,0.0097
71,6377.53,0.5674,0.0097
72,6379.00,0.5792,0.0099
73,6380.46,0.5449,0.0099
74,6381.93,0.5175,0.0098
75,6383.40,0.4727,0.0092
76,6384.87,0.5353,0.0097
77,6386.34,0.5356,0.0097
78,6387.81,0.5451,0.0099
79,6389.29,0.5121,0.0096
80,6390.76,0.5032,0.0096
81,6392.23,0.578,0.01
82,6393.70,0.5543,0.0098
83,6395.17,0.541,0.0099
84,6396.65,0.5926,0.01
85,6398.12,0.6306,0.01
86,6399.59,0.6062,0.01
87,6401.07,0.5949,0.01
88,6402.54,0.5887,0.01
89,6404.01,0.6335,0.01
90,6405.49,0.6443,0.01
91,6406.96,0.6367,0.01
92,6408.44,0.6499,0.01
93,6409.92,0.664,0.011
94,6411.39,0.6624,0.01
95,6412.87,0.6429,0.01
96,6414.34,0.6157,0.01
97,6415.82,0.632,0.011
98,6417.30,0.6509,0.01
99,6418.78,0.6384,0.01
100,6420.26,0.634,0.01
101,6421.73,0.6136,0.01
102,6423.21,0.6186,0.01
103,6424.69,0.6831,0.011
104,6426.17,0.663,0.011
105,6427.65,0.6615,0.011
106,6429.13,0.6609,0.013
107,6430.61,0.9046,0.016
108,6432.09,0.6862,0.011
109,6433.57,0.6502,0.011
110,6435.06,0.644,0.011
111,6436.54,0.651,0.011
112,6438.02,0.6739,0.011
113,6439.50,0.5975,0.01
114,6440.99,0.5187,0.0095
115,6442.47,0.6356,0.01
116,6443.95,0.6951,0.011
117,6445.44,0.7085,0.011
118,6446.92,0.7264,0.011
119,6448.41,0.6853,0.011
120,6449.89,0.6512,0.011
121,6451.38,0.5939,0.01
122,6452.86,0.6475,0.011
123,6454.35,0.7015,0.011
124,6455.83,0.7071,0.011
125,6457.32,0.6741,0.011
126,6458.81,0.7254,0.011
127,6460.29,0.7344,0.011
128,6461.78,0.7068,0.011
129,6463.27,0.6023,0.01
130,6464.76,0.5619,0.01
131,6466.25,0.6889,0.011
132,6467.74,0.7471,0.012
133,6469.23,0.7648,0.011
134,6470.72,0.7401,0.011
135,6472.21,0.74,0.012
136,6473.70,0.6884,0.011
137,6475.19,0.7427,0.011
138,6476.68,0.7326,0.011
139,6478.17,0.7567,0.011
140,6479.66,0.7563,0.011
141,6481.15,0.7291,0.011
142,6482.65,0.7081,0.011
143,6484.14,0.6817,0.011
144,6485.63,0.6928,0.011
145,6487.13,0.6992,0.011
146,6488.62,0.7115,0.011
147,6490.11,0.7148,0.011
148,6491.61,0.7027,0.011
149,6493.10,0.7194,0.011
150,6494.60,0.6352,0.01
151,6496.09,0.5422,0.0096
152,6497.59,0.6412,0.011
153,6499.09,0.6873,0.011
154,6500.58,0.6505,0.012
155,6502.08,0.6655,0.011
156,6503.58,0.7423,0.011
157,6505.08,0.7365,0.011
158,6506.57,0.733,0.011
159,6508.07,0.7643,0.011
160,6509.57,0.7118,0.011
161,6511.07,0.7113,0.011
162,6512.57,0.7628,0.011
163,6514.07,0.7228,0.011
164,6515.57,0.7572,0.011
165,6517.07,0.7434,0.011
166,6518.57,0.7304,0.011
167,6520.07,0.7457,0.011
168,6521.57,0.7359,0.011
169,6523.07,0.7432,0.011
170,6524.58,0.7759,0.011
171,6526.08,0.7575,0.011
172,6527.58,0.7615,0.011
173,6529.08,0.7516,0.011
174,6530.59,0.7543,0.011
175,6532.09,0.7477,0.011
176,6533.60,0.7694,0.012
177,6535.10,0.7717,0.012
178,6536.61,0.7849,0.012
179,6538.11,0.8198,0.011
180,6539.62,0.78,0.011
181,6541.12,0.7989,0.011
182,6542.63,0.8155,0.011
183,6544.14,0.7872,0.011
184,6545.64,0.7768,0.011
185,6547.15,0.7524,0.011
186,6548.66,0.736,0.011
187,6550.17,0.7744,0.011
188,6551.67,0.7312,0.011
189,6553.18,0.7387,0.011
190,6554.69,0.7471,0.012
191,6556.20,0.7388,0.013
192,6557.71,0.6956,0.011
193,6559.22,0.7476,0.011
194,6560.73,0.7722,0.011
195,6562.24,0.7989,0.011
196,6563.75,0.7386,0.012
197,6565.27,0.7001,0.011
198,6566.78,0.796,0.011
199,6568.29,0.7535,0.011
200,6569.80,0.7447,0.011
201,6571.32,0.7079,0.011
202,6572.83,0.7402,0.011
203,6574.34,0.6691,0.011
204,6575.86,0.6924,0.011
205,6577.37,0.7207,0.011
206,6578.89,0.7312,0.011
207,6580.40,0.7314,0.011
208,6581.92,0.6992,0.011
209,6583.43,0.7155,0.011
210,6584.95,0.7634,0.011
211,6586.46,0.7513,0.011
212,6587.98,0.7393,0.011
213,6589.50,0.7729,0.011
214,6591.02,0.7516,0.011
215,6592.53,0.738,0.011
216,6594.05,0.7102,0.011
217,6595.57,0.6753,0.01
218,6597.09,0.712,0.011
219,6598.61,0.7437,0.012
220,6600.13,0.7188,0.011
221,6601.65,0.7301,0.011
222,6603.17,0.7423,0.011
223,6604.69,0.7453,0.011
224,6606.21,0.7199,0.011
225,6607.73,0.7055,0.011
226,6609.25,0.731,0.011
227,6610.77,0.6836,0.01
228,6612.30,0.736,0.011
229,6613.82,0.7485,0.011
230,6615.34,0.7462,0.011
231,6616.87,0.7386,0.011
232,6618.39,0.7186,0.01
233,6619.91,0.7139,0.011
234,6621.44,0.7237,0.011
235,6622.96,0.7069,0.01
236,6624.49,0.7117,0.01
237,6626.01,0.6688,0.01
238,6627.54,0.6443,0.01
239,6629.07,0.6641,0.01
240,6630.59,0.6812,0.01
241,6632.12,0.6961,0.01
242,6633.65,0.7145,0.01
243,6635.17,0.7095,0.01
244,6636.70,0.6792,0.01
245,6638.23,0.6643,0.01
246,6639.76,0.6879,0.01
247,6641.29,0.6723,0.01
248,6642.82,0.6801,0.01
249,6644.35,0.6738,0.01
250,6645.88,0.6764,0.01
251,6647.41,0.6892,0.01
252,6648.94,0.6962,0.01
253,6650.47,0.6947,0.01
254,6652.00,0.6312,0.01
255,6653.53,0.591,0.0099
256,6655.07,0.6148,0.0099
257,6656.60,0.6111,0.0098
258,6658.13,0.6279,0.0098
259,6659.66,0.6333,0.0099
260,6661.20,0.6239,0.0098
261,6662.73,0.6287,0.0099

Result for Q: -0.06 mag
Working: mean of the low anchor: 0.7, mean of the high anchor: 0.691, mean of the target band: 0.738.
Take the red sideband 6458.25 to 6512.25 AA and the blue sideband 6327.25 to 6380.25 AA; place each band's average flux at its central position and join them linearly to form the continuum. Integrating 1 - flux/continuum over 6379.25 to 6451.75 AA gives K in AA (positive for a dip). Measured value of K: 2.4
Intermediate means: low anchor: 0.589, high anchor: 0.702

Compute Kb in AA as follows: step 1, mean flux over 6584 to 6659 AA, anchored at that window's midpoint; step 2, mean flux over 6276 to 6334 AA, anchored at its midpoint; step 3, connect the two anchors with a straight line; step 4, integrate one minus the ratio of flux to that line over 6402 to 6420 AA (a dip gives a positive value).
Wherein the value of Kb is -1.79 AA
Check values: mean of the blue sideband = 0.521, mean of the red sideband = 0.701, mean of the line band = 0.639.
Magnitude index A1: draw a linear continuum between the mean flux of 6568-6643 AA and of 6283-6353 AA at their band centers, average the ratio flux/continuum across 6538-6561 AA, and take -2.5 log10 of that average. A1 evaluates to -0.12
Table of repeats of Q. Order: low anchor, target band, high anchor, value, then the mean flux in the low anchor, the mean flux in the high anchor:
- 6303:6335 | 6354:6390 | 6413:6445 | 0.075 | 0.555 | 0.654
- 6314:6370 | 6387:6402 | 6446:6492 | 0.120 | 0.584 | 0.701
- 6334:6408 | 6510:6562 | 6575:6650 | -0.132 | 0.582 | 0.711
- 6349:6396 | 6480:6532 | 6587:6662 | -0.131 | 0.566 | 0.696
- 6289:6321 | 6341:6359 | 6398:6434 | -0.059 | 0.521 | 0.651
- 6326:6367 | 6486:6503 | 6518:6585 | 0.055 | 0.592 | 0.75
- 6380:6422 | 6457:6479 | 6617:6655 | -0.147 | 0.592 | 0.683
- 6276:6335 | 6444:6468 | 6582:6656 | -0.115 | 0.522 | 0.704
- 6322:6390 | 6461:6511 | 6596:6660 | -0.110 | 0.578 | 0.693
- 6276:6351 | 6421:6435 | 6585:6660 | -0.138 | 0.54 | 0.699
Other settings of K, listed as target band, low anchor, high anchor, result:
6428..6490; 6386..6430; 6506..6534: -1.5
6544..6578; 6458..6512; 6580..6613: -1.0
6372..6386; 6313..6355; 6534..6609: 1.4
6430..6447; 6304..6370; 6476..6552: -0.1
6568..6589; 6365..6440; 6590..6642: -1.0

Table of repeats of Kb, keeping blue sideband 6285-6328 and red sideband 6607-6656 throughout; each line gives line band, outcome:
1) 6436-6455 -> -1.80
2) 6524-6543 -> -3.99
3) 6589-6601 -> -0.99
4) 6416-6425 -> -0.83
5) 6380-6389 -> 0.66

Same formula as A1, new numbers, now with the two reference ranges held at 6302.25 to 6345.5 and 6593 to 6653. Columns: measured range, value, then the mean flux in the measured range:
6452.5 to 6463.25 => -0.111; 0.695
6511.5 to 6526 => -0.142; 0.746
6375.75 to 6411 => 0.041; 0.576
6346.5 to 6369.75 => -0.012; 0.588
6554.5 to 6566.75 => -0.109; 0.745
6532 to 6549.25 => -0.173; 0.78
